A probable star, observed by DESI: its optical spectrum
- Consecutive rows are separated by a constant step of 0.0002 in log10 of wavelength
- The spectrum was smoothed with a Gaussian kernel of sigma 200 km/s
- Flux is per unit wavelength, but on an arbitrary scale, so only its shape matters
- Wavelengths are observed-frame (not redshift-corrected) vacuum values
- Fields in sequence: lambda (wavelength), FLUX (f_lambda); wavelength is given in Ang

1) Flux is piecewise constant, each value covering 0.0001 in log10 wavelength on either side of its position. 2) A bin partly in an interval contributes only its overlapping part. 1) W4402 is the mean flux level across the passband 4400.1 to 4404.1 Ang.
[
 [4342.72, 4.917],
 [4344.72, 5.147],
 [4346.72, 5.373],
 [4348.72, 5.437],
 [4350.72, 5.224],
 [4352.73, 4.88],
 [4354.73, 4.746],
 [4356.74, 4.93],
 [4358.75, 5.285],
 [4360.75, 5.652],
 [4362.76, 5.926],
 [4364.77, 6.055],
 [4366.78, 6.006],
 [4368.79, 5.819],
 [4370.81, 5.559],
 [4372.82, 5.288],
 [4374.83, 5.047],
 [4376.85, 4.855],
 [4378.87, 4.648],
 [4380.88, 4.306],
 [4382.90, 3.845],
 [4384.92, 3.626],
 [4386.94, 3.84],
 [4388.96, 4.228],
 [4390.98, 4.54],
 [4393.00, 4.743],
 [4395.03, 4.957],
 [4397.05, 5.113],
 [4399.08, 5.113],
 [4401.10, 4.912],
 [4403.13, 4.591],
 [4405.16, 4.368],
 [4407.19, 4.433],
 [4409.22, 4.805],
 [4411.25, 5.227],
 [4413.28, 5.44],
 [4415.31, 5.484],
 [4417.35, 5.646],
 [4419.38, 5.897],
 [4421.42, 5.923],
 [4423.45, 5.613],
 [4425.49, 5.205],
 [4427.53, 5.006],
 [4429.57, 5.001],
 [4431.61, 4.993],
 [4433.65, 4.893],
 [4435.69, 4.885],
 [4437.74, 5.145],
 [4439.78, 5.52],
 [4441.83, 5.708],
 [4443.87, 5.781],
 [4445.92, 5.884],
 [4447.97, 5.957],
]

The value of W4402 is 4.75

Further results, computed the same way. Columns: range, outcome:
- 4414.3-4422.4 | 5.73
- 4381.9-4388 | 3.77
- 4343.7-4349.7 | 5.32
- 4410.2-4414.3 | 5.34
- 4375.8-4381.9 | 4.6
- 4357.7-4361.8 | 5.47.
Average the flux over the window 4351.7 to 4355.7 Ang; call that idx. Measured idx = 4.81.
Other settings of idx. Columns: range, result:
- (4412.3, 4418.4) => 5.53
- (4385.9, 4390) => 4.04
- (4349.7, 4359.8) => 5.02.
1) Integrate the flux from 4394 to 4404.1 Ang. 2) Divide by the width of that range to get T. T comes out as 4.94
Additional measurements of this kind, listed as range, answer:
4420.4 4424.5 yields 5.77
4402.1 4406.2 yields 4.47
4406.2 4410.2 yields 4.62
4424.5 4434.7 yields 5.02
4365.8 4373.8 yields 5.67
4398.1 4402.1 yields 5.02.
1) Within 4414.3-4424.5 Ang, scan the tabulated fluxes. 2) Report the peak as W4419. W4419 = 5.923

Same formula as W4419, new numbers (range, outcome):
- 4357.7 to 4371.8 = 6.055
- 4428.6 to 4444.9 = 5.781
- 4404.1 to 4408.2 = 4.433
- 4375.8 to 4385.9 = 4.855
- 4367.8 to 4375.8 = 5.819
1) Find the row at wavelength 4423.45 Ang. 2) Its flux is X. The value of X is 5.613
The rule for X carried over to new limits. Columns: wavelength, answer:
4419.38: 5.897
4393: 4.743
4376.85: 4.855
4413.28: 5.44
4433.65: 4.893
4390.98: 4.54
